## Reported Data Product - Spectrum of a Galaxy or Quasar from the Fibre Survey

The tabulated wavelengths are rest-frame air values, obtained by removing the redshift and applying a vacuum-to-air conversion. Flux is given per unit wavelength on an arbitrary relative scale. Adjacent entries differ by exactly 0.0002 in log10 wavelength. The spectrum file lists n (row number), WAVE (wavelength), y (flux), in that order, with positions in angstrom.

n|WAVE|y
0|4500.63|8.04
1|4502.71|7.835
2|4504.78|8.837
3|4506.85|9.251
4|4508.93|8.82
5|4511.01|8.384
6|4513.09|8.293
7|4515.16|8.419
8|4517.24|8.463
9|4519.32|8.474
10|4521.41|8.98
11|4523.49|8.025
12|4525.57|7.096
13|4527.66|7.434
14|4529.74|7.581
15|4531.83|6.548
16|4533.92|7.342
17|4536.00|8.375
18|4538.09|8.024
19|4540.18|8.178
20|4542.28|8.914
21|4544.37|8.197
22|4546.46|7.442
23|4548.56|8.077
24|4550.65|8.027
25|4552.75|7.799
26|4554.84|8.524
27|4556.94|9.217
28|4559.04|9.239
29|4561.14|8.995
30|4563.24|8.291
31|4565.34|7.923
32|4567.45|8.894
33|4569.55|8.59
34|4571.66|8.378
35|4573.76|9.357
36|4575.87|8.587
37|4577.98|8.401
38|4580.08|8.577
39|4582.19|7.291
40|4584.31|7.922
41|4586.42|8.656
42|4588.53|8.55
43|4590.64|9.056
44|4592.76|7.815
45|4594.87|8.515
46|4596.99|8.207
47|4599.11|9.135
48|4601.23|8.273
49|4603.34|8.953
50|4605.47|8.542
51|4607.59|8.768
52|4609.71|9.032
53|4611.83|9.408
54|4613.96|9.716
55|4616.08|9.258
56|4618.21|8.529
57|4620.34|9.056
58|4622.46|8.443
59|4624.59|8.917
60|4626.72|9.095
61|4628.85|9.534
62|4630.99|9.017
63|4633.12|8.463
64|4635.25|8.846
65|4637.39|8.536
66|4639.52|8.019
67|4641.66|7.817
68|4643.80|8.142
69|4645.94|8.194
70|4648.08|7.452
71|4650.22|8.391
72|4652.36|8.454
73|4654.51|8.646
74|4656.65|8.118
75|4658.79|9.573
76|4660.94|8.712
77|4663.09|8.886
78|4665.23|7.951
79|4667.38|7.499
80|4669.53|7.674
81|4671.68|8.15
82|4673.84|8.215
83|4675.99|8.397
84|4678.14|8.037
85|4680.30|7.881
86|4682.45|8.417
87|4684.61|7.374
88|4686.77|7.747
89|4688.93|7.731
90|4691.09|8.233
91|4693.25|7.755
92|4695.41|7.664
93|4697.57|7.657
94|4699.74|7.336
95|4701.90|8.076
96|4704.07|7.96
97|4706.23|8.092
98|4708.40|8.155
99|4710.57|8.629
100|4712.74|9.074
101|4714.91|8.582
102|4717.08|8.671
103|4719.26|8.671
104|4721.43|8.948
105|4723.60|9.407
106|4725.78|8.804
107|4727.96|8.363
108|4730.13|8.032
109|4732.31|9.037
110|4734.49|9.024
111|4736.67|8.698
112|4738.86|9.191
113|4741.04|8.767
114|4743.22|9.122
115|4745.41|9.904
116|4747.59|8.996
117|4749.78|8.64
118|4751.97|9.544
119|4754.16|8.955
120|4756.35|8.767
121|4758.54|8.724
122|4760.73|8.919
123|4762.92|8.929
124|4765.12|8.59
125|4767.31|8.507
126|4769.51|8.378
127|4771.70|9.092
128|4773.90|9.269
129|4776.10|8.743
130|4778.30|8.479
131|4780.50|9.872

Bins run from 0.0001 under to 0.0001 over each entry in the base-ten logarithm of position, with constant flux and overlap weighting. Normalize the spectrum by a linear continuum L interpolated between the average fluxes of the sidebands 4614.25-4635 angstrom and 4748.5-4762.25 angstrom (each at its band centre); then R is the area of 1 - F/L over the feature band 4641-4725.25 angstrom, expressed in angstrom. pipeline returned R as 6.8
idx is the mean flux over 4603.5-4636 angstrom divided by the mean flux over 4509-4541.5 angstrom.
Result 1.12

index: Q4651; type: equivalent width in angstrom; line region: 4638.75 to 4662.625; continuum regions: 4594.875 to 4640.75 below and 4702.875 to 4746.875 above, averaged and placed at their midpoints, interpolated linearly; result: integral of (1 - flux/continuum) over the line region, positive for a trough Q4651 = 1.3 angstrom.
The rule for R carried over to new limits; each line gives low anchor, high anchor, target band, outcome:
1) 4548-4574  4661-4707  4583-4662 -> -3.70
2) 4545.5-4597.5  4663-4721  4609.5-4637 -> -2.44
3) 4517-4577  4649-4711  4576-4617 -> -2.22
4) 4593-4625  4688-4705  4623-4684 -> -0.60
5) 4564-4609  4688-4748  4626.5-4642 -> -0.32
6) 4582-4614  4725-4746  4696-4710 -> 1.45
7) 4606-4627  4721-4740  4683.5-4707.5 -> 2.96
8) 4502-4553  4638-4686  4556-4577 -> -1.56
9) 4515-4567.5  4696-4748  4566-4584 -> -0.50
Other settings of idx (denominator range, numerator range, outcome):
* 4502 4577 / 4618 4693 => 1.00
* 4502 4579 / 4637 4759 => 1.01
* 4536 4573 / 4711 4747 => 1.06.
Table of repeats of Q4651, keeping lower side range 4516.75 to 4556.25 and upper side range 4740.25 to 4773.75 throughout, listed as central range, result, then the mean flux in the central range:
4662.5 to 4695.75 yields 2.42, 7.97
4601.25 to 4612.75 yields -0.82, 8.88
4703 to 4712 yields 0.49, 8.25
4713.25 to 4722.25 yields 0.03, 8.73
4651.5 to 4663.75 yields -0.33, 8.73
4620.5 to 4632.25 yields -0.88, 9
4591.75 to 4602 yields -0.19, 8.39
